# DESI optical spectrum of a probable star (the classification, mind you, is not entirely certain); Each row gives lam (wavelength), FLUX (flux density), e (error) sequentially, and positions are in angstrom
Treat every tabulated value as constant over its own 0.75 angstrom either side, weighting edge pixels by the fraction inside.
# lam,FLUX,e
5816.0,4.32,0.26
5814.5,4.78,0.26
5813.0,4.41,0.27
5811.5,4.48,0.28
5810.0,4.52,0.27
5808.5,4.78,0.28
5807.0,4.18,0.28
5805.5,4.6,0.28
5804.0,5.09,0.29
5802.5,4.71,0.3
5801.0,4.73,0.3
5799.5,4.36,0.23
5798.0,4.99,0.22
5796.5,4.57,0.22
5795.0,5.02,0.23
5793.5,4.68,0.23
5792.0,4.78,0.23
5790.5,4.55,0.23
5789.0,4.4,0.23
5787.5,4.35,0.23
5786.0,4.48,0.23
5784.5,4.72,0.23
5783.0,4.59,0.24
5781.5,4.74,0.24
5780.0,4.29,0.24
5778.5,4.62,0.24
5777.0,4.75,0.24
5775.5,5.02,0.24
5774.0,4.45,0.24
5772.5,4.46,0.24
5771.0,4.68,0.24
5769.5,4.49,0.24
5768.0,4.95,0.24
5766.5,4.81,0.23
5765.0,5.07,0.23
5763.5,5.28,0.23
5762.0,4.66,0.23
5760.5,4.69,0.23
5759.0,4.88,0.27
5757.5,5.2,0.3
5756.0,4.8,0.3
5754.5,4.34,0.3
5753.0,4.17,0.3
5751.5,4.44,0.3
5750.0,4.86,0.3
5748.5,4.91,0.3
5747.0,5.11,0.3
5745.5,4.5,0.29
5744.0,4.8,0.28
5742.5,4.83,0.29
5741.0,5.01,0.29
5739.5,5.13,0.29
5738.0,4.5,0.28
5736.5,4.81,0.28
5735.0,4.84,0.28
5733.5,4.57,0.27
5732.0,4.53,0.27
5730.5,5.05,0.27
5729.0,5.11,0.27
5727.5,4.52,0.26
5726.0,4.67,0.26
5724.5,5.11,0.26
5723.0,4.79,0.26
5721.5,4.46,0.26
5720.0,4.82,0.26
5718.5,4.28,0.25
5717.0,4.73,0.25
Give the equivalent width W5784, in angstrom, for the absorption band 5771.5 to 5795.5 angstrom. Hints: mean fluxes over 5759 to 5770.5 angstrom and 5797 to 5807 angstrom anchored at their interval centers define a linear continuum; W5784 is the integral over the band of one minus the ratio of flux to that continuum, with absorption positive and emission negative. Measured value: 0.8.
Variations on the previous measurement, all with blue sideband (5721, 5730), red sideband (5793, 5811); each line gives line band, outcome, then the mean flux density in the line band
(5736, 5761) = 0.0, 4.76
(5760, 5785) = 0.0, 4.72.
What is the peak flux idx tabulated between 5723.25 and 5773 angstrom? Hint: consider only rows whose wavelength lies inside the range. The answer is 5.28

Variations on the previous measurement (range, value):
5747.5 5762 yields 5.2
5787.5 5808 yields 5.09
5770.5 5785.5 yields 5.02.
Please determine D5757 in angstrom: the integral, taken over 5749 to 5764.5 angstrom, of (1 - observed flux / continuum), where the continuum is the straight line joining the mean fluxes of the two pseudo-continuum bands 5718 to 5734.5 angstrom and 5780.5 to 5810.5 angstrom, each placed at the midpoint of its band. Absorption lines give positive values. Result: -0.17 angstrom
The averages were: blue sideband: 4.73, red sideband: 4.64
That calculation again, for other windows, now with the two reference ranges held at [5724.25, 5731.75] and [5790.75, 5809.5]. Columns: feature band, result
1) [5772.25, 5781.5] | 0.26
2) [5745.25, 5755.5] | 0.38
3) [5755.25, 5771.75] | -0.30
